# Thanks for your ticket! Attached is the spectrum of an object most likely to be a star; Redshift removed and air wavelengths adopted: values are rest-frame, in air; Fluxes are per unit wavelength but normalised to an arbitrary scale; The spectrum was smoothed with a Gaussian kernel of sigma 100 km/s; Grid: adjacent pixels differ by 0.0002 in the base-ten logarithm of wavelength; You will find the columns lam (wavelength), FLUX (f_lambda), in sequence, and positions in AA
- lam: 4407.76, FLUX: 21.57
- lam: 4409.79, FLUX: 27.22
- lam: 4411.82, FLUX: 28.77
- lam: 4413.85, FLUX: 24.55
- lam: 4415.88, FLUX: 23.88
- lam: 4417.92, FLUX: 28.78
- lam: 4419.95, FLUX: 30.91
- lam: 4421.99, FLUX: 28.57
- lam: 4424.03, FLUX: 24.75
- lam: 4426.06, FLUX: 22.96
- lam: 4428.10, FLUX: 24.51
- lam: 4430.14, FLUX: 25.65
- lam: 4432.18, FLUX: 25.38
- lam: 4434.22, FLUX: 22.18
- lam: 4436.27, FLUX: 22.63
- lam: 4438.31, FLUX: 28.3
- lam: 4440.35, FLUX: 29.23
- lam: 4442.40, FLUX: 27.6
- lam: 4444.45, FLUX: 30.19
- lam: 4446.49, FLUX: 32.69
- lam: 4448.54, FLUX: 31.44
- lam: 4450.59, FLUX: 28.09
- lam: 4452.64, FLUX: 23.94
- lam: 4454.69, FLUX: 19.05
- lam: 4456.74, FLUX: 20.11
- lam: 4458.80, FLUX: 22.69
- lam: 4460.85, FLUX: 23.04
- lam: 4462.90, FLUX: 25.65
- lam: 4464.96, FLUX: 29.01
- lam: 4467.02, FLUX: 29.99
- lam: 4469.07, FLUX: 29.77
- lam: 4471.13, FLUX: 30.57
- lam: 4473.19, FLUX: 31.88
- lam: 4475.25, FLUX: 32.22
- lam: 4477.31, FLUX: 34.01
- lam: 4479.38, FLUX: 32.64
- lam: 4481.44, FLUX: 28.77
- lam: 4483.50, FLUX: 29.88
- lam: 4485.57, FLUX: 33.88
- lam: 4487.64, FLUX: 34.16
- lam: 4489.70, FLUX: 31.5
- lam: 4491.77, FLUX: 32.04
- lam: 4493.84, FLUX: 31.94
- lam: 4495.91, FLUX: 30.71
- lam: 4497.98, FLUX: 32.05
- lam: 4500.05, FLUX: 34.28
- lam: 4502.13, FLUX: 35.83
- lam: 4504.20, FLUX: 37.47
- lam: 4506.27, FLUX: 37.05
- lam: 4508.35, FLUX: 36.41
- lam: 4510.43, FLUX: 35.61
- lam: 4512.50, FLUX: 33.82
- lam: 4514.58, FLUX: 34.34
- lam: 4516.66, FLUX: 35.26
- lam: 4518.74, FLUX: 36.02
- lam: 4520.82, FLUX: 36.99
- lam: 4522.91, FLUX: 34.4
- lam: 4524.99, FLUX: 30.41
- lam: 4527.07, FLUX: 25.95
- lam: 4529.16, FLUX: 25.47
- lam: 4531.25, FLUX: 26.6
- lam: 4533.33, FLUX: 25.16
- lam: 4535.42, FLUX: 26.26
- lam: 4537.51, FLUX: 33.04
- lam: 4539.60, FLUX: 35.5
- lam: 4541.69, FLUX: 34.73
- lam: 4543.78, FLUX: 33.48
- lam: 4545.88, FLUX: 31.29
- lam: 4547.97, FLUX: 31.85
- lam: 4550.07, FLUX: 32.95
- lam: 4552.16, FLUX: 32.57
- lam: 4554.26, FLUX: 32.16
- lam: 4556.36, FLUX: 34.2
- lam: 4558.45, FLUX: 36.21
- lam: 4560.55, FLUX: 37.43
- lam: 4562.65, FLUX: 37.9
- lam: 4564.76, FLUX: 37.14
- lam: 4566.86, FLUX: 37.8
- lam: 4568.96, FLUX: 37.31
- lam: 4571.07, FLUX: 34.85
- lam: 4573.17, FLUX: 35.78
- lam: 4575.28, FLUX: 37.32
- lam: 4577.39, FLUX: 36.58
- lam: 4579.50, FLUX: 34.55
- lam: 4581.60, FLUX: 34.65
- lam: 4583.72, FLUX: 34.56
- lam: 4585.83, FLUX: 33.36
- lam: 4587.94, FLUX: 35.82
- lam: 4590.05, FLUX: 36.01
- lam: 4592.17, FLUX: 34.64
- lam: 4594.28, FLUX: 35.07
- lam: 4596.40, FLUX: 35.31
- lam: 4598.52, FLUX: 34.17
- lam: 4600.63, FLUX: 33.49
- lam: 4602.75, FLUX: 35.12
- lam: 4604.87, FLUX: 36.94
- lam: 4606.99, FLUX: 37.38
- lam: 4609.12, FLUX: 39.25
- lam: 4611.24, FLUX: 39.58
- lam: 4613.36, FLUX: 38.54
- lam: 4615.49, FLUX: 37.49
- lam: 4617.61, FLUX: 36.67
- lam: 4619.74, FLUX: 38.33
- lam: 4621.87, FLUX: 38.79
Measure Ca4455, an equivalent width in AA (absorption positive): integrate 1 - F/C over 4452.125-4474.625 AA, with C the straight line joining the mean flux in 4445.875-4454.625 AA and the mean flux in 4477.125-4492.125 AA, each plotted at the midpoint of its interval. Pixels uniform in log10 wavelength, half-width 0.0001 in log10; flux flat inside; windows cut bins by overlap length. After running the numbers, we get 2.6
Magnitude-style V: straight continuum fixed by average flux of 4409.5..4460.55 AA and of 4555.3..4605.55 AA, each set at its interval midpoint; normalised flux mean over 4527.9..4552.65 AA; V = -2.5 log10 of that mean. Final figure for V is 0.08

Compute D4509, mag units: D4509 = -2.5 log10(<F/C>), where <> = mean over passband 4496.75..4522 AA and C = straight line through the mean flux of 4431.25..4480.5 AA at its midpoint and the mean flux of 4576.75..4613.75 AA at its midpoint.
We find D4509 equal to -0.15 mag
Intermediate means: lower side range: 27.6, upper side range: 35.8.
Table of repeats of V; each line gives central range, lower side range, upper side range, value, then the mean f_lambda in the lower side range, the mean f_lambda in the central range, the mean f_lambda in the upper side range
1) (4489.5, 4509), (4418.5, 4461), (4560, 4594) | -0.124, 26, 34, 35.9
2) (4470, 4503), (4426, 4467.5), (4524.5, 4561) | -0.147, 25.9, 32.2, 31.3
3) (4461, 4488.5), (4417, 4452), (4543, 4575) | -0.033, 27.2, 30.7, 34.9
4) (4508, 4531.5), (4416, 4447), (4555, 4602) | -0.022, 26.8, 32.7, 35.6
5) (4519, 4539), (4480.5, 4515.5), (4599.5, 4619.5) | 0.162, 33.5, 29.8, 37.2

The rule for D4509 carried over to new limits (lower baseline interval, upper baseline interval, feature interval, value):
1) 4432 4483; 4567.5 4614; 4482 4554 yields -0.04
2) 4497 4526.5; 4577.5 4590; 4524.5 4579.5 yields 0.06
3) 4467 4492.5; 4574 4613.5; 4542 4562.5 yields 0.02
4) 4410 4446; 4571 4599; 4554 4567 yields -0.07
